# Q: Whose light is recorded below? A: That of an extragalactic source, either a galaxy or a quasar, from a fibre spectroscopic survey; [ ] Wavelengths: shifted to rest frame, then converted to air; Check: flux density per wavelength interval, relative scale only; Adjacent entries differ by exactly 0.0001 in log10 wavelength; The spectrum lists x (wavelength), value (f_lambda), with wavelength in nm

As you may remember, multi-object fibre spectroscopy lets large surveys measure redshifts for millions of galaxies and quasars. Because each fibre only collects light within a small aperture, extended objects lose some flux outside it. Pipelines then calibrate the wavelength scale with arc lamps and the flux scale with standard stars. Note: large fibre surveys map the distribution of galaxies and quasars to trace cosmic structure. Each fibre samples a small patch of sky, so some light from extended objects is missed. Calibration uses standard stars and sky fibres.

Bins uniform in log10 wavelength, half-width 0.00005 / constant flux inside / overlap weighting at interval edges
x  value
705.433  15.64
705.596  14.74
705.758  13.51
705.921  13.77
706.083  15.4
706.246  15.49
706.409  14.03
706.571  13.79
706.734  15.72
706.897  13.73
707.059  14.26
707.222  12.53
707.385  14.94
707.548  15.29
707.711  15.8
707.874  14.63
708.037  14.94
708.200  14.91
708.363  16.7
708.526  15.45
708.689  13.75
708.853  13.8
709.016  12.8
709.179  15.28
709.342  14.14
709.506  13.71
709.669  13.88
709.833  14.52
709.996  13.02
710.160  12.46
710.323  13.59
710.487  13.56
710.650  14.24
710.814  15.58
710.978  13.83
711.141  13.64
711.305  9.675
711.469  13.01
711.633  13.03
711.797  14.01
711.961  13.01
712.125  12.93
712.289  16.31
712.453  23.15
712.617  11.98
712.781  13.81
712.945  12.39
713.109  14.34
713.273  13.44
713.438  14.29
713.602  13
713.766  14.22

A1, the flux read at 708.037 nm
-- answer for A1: 14.94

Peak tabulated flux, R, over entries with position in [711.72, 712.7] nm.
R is 23.15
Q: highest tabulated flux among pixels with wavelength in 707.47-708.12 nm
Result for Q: 15.8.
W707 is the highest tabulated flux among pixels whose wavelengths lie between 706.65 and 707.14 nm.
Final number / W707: 15.72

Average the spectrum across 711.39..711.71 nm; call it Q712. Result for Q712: 13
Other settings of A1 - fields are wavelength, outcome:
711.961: 13.01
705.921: 13.77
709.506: 13.71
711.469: 13.01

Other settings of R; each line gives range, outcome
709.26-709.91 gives 14.52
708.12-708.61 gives 16.7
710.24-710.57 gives 13.59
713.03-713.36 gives 14.34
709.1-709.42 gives 15.28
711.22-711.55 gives 13.01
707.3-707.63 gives 15.29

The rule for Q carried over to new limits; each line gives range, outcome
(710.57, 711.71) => 15.58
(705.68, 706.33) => 15.49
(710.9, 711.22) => 13.83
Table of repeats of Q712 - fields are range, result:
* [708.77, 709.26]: 13.9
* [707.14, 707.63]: 14.2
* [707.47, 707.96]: 15.2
